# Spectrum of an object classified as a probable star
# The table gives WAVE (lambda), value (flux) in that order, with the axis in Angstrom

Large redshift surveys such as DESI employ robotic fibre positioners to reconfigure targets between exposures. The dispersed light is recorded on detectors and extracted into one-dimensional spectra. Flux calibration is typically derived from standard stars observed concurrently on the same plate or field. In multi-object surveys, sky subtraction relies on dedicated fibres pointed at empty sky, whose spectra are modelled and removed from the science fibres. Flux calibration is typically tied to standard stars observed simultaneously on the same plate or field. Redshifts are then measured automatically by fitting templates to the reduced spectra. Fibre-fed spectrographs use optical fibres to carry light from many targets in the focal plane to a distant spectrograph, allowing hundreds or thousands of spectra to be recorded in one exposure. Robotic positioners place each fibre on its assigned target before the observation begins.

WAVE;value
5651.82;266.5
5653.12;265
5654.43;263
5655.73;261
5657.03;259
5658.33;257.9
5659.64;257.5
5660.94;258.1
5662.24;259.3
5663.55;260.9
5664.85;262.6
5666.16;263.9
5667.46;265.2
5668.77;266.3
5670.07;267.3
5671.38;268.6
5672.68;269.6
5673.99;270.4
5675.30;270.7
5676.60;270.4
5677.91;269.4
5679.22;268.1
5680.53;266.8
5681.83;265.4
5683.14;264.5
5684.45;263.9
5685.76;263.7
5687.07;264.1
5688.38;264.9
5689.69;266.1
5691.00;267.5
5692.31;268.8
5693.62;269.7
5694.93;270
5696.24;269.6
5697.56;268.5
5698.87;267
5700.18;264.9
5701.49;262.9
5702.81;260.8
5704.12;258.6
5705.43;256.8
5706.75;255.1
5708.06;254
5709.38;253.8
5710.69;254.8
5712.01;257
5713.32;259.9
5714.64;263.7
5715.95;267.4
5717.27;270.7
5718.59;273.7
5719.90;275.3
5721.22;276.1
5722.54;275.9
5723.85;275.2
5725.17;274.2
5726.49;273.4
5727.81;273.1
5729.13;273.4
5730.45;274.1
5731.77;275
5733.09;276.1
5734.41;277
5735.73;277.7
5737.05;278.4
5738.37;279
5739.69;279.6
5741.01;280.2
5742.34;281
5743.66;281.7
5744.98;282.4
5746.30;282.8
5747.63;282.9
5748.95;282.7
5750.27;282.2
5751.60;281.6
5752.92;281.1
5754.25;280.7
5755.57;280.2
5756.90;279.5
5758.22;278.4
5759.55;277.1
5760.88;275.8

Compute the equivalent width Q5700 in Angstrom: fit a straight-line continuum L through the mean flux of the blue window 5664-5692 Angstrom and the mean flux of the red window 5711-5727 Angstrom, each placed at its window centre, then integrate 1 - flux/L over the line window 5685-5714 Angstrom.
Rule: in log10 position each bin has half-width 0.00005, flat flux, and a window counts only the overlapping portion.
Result 0.6 Angstrom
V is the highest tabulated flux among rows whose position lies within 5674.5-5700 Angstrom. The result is 270.7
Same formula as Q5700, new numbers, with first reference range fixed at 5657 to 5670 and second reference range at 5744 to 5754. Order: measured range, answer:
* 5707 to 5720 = 0.5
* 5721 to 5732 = 0.1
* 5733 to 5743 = 0.0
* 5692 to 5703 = 0.1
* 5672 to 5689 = -0.1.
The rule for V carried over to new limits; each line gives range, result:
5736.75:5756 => 282.9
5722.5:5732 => 275.9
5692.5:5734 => 276.1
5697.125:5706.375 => 268.5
